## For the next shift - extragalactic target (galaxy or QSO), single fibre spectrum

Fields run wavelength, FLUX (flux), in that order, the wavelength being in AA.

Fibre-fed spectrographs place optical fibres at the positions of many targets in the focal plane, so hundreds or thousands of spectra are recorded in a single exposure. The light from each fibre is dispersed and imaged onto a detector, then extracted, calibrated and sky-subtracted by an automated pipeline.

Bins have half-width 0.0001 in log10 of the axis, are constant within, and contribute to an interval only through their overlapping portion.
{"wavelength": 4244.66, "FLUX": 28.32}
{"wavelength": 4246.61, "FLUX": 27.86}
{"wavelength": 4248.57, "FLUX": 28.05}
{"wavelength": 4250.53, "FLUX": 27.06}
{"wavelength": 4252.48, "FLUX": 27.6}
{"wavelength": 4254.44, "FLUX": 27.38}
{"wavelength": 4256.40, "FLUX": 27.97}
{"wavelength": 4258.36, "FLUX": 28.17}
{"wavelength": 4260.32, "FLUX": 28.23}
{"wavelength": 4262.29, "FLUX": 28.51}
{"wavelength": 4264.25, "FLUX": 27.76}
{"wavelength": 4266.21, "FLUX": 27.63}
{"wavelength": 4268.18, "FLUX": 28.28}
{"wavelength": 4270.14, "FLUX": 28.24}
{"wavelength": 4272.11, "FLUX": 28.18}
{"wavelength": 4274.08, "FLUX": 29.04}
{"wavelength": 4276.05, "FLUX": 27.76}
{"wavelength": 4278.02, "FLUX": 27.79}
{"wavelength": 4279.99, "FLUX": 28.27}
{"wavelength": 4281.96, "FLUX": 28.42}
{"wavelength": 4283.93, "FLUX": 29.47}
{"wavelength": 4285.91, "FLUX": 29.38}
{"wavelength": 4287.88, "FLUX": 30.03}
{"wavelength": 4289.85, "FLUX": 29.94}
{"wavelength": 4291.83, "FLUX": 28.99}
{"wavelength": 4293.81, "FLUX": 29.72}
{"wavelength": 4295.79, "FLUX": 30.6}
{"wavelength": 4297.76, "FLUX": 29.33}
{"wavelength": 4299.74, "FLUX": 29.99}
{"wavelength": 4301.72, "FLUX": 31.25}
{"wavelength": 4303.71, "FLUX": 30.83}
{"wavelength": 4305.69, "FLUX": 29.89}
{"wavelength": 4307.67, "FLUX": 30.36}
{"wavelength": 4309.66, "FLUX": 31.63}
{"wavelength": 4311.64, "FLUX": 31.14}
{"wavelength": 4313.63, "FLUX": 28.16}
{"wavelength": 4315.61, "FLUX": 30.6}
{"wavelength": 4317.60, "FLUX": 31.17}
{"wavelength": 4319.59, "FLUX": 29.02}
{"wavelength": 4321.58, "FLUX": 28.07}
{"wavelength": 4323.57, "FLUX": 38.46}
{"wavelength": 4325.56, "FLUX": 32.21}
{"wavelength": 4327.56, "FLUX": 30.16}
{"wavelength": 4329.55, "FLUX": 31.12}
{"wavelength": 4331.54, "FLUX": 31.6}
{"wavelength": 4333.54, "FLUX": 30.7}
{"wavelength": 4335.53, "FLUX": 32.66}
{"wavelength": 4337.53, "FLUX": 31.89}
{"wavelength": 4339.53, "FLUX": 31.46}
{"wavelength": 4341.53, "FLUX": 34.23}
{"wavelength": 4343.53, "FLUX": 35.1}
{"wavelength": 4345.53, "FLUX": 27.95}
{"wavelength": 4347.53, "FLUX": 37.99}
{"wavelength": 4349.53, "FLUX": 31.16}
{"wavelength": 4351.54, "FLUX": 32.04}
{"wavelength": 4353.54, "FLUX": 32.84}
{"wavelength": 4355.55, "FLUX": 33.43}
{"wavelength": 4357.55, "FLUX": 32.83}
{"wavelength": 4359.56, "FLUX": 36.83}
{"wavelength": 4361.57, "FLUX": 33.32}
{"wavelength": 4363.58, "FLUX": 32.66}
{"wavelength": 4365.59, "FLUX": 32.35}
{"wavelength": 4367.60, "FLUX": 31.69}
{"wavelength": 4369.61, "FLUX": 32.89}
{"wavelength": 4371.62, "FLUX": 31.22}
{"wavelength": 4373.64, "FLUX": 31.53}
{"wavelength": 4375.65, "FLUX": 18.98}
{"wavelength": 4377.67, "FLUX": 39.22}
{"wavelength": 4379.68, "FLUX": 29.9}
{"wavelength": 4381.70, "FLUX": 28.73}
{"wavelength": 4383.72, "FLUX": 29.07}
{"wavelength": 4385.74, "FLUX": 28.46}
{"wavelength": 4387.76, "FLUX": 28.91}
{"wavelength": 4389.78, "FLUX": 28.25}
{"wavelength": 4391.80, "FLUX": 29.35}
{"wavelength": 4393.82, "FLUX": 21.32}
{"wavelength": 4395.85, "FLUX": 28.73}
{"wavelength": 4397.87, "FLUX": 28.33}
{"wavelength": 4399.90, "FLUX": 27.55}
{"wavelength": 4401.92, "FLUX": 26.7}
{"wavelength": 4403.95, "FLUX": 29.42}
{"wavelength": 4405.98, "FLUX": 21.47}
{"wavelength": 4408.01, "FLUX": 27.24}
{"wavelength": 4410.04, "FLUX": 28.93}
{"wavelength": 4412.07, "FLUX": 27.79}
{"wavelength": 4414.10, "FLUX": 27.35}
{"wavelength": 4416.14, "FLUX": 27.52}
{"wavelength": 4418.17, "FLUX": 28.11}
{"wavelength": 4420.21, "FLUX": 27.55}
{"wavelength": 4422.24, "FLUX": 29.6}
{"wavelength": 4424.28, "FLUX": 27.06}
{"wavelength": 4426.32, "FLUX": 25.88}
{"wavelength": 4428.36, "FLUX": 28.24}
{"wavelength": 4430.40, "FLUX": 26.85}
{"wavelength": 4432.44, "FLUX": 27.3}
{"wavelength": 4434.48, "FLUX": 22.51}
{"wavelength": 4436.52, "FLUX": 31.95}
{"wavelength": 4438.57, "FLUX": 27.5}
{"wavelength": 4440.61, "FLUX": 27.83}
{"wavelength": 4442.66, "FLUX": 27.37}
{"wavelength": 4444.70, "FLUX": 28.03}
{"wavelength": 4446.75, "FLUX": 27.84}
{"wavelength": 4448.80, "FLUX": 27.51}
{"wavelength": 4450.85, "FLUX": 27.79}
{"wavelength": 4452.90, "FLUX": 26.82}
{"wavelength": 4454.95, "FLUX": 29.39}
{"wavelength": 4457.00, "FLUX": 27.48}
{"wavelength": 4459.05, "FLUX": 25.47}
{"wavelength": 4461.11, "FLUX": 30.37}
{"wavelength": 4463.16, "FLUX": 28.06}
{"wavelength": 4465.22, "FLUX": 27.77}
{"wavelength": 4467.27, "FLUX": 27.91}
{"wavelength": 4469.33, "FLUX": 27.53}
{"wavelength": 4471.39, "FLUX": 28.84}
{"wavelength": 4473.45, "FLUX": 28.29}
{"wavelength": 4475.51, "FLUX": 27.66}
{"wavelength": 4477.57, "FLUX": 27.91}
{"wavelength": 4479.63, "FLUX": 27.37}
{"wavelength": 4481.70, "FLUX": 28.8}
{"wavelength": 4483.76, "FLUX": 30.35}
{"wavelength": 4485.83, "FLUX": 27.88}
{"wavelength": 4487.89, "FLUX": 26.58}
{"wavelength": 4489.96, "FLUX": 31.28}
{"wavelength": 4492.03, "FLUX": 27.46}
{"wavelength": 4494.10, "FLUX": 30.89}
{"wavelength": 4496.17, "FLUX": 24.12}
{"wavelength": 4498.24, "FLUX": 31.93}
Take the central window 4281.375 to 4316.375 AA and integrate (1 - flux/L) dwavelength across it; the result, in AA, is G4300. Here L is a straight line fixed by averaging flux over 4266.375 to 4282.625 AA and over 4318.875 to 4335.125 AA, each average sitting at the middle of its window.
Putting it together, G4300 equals -0.3 AA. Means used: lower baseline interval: 28.2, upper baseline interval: 31.5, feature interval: 30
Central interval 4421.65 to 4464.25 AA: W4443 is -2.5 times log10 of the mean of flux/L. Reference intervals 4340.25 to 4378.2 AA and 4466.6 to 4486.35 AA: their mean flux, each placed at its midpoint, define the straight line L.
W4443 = 0.07 mag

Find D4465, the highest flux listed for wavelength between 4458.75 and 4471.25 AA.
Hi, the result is 30.37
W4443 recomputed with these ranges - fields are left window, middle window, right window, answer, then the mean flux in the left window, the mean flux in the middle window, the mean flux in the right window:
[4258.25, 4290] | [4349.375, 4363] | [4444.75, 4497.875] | -0.18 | 28.5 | 33.3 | 28.1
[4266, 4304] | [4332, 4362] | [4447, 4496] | -0.14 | 29.2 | 32.9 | 28.2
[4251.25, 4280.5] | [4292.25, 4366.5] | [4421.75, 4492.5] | -0.14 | 28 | 31.7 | 27.9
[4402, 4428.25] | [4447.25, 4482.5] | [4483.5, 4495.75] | 0.01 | 27.3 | 27.9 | 28.7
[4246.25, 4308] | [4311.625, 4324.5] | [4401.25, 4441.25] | -0.09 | 28.8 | 30.9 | 27.3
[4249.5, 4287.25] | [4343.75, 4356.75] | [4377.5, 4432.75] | -0.17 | 28.2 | 32.7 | 27.9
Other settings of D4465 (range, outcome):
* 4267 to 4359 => 38.46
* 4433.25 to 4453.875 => 31.95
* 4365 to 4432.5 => 39.22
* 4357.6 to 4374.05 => 36.83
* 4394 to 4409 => 29.42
